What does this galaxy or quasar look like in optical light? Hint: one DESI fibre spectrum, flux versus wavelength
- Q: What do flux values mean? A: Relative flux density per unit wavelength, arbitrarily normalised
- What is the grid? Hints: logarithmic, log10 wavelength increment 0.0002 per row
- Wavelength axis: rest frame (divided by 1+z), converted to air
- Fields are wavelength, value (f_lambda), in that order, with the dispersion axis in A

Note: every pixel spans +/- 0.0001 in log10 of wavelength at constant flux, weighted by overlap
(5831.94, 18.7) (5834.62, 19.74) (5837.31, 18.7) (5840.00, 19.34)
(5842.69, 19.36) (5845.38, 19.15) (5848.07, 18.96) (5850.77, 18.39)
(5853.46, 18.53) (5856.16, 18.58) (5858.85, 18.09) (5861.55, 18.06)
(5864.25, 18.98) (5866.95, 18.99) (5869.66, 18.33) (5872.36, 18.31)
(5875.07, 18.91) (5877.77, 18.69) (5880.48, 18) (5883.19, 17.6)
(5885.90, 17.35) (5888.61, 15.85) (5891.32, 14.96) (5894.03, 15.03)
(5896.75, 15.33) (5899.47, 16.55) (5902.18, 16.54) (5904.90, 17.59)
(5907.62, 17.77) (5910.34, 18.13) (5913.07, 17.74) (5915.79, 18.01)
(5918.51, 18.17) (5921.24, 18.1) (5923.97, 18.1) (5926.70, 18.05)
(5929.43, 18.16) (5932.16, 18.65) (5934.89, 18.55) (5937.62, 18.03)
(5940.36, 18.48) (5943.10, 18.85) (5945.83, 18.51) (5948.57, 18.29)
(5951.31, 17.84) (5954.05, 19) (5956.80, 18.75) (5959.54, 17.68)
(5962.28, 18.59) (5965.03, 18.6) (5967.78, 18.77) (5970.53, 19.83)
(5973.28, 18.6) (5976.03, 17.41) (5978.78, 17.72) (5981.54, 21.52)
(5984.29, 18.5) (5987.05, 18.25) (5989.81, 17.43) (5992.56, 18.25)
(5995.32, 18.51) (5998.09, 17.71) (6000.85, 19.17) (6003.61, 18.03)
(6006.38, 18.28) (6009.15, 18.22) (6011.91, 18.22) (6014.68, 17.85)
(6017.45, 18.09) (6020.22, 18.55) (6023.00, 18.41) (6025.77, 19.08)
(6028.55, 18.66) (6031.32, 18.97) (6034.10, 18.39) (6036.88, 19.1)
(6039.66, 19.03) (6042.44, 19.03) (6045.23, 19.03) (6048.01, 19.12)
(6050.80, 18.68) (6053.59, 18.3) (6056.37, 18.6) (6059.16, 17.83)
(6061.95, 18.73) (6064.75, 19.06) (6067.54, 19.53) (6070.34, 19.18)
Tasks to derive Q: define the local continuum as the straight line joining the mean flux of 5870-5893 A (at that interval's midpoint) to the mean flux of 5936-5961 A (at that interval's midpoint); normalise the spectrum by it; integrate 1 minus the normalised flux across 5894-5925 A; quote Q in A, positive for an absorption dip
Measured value 0.9 A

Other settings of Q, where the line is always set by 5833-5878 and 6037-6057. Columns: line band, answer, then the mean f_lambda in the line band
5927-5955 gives 0.6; 18.4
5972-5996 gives 0.5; 18.5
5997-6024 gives 0.8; 18.3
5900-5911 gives 0.8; 17.4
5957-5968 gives 0.2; 18.4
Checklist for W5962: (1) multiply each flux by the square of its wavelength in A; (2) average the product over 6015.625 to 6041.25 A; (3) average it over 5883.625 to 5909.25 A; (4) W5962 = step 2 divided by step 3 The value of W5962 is 1.19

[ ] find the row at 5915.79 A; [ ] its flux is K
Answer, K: 18.01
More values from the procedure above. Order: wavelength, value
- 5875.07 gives 18.91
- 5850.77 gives 18.39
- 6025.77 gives 19.08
